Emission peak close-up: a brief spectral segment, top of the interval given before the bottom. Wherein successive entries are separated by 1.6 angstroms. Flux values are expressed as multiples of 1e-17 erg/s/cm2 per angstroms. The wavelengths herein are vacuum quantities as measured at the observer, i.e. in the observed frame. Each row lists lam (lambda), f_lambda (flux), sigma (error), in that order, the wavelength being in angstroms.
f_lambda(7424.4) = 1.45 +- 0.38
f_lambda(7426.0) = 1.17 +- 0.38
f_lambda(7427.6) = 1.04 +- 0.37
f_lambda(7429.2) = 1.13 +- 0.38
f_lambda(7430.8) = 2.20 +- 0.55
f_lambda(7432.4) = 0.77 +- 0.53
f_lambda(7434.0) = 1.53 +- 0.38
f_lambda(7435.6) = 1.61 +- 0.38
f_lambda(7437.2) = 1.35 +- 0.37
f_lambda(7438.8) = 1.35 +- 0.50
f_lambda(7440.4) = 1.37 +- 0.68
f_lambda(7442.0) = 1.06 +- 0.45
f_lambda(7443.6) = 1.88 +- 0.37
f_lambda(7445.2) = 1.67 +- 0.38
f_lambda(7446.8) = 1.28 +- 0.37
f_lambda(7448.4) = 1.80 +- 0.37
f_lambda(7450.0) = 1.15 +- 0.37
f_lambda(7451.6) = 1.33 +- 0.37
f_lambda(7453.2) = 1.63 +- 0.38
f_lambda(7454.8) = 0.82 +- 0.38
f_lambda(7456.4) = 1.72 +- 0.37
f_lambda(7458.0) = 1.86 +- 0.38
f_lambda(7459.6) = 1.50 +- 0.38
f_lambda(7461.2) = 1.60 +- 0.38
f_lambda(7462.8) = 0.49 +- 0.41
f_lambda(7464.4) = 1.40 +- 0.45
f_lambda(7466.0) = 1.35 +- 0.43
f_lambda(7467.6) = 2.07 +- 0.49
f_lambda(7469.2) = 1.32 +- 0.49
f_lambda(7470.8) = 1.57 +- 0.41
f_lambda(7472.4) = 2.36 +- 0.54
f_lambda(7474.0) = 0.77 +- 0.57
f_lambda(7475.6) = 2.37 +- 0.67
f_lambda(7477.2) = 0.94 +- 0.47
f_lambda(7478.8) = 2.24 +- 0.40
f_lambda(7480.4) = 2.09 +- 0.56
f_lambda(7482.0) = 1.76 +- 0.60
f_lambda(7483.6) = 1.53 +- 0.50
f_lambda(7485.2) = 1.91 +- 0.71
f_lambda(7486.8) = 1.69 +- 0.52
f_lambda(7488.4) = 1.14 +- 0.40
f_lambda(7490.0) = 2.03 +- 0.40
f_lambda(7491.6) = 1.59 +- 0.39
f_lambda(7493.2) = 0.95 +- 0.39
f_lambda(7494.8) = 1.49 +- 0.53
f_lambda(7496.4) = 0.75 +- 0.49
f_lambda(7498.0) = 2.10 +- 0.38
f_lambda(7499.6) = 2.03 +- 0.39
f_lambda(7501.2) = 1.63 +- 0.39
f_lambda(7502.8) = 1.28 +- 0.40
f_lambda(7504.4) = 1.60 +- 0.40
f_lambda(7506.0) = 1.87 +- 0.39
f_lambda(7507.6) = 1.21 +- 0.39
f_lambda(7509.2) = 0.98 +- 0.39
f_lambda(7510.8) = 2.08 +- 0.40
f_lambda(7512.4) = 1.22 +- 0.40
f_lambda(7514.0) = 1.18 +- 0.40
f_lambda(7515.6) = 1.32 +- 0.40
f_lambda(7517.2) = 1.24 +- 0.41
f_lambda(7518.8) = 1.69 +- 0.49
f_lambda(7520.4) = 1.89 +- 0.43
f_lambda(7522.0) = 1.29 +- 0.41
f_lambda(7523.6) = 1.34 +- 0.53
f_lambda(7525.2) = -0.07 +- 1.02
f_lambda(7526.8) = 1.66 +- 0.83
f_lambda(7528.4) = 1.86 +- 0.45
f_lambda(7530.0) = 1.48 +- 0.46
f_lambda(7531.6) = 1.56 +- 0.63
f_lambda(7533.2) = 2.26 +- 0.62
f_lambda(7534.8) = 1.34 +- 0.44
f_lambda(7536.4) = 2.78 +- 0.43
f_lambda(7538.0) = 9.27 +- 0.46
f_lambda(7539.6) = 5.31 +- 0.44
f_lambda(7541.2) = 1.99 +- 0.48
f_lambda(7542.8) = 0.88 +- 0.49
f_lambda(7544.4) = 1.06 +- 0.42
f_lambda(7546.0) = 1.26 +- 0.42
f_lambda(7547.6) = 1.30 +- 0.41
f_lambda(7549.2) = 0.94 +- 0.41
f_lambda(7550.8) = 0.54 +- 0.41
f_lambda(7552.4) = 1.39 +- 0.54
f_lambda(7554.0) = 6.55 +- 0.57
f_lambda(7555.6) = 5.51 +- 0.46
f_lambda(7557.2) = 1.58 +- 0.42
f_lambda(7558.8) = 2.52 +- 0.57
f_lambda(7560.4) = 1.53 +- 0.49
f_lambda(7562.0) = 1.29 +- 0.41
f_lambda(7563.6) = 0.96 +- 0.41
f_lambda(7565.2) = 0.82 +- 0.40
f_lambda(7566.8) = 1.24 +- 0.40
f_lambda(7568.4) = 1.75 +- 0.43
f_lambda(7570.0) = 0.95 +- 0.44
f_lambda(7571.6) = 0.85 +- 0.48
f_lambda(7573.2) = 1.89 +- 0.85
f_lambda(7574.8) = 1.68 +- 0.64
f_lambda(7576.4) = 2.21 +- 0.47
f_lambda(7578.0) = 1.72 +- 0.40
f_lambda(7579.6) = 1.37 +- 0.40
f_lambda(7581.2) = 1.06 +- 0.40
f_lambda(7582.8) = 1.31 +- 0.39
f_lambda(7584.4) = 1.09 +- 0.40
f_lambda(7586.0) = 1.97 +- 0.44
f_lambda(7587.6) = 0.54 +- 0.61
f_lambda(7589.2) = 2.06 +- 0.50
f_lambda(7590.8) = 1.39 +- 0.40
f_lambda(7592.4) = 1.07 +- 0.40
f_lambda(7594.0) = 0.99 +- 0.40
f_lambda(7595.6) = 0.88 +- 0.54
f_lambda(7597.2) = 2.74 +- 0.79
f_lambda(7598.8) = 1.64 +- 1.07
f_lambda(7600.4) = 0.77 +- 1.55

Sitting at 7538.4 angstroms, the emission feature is [S II] 6716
